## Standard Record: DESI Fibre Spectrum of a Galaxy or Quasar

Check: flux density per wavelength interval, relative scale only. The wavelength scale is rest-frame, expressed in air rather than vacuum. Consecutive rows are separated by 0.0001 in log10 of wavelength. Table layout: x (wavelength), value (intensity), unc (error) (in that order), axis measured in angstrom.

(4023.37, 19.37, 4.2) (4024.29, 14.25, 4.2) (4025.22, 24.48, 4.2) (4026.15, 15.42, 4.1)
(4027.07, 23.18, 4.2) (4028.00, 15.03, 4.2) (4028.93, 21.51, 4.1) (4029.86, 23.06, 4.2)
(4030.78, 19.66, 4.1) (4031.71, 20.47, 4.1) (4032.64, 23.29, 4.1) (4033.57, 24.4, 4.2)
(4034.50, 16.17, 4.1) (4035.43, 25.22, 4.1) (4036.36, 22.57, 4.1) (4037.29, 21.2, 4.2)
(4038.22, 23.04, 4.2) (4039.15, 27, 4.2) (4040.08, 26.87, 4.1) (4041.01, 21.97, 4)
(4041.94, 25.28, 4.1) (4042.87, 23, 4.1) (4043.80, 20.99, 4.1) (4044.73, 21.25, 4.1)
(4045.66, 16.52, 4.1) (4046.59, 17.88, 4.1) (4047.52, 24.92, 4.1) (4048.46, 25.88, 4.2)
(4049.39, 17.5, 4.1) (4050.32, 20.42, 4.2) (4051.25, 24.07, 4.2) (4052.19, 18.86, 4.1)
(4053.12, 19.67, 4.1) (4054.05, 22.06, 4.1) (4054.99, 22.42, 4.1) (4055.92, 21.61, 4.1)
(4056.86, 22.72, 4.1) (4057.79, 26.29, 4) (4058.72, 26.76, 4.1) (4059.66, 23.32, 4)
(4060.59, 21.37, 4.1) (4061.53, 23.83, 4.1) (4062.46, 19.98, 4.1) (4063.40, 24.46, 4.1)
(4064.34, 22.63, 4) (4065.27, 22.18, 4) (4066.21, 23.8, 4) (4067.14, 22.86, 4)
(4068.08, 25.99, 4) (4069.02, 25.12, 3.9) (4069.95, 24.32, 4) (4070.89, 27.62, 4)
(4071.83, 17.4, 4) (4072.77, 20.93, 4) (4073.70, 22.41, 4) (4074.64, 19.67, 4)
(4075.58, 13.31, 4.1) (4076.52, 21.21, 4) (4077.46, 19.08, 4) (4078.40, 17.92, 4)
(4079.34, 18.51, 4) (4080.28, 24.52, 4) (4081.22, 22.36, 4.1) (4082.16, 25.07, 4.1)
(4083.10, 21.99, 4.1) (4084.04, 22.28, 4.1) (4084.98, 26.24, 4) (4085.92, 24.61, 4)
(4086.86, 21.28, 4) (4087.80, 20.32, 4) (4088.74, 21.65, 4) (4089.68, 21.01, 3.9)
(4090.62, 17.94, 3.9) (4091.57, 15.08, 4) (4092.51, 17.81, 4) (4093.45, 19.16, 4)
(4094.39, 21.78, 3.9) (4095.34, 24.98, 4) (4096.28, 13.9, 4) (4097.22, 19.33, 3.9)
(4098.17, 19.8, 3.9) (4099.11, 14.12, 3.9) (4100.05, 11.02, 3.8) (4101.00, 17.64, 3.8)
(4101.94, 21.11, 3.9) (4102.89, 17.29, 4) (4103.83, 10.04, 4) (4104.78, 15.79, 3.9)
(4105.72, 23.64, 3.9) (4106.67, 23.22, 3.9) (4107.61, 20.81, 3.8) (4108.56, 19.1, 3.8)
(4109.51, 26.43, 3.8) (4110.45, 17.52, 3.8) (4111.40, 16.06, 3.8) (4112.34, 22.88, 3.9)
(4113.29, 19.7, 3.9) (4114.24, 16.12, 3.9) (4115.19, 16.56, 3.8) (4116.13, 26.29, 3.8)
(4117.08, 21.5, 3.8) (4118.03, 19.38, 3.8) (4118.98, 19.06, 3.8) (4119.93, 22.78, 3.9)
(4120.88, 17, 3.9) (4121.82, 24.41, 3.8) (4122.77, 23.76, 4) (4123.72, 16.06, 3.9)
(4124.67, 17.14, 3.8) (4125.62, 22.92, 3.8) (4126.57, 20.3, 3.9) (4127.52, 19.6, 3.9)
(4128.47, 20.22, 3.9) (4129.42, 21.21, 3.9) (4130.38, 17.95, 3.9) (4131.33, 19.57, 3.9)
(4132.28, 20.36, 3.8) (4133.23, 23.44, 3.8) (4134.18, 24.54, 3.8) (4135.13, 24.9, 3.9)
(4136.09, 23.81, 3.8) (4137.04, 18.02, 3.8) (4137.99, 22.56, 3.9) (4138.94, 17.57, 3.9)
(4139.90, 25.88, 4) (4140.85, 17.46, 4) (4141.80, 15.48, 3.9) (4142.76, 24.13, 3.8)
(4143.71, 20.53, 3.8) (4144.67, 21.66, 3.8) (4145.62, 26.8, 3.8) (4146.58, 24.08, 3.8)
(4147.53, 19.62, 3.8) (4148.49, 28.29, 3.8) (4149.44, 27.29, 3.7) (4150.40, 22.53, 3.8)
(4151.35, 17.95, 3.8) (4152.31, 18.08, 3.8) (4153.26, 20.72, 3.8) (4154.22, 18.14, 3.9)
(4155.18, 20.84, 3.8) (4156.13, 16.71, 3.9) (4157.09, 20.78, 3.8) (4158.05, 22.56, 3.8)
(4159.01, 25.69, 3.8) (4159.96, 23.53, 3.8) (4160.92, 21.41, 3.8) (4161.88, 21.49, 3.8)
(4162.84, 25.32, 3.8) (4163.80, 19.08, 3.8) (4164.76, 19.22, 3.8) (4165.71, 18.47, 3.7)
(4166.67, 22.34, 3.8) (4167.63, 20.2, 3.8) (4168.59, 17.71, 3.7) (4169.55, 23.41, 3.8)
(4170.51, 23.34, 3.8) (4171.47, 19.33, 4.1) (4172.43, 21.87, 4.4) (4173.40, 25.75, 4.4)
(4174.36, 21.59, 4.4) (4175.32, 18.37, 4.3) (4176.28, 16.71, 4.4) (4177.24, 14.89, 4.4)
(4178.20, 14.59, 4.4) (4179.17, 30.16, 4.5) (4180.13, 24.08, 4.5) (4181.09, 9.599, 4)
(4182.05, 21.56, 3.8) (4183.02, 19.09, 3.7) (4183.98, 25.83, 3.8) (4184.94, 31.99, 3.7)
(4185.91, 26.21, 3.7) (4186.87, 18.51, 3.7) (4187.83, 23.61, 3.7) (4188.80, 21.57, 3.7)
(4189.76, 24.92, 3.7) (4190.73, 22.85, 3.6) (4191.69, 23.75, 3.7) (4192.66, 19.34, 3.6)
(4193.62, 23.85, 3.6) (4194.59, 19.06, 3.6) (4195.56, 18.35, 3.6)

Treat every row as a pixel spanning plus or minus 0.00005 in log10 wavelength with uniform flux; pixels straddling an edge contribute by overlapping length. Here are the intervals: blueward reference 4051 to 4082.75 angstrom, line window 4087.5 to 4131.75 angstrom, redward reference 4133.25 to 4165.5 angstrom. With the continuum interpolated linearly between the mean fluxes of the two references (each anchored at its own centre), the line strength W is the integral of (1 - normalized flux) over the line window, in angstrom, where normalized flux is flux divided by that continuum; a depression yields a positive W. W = 5.1 angstrom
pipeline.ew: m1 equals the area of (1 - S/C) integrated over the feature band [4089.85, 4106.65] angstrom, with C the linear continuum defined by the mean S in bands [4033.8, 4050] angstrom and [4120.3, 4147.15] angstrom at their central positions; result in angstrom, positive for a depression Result 2.9 angstrom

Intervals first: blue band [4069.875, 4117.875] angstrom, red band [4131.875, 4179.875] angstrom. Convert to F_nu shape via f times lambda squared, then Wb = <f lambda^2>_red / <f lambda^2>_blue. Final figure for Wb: 1.10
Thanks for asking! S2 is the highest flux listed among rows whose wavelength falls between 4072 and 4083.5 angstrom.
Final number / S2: 25.07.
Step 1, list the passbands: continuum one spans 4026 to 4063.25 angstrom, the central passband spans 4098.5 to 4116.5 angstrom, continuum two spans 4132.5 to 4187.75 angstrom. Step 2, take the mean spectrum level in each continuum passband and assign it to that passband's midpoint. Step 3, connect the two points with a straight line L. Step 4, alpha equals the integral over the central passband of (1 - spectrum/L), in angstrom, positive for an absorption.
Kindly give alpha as 2.5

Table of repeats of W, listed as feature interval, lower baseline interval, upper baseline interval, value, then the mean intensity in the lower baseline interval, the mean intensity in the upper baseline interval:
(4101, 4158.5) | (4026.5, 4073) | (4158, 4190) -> 3.1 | 22.4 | 21.6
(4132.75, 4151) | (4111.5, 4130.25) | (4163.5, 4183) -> -2.1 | 20.2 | 20.1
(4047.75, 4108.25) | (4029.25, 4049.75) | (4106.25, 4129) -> 1.0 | 22.2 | 20.4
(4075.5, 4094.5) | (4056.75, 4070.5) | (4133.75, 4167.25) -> 2.0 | 23.8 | 21.6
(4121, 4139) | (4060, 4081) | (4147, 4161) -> 0.6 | 21.8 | 21.6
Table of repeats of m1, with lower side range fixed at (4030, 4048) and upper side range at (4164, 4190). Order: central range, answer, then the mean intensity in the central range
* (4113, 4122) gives 0.6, 20.2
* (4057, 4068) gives -0.7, 23.5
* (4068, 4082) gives 0.4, 21.3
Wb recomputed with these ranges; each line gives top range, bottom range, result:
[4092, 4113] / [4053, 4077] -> 0.85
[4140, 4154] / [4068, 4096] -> 1.06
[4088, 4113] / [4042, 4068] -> 0.87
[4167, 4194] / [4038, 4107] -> 1.07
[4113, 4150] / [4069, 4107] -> 1.09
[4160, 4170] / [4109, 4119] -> 1.07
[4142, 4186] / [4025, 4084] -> 1.03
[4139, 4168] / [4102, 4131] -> 1.10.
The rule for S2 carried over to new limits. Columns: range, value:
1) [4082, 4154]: 28.29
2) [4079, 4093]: 26.24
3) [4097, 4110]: 26.43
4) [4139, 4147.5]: 26.8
